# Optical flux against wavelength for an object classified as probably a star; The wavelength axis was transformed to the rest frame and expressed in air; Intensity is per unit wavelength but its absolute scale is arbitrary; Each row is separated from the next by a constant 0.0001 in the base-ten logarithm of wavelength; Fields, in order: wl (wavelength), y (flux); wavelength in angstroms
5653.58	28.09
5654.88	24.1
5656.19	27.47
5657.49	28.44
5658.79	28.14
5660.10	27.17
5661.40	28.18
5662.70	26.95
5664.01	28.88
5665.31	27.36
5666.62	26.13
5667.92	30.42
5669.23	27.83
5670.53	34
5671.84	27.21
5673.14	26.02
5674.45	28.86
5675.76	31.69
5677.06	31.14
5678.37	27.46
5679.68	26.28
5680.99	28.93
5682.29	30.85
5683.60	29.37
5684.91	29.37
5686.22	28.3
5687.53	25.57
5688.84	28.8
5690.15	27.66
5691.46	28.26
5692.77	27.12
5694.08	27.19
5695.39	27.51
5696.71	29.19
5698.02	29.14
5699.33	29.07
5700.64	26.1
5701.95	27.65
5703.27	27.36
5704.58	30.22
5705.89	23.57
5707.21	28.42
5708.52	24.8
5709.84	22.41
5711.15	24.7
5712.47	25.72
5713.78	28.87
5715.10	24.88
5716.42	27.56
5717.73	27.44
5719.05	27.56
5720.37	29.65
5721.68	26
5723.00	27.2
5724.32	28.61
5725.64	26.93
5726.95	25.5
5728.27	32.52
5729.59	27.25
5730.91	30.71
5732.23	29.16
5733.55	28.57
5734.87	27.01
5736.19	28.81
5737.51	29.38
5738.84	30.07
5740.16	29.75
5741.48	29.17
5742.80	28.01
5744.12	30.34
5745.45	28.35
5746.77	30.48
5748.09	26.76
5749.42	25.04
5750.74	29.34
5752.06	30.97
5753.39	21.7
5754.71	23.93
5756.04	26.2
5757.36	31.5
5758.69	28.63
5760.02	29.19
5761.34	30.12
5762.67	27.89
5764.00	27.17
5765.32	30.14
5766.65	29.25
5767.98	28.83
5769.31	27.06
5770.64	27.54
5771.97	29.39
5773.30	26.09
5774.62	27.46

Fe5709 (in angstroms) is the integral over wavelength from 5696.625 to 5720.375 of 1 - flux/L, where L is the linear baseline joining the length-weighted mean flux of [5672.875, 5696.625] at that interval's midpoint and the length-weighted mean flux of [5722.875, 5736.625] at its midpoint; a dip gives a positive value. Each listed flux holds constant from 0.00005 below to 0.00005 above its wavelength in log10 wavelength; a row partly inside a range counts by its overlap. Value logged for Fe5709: 1.2 angstroms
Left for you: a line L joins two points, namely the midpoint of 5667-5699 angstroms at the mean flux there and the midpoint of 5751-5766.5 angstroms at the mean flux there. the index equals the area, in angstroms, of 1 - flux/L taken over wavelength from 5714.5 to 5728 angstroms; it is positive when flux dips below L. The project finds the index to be 0.50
